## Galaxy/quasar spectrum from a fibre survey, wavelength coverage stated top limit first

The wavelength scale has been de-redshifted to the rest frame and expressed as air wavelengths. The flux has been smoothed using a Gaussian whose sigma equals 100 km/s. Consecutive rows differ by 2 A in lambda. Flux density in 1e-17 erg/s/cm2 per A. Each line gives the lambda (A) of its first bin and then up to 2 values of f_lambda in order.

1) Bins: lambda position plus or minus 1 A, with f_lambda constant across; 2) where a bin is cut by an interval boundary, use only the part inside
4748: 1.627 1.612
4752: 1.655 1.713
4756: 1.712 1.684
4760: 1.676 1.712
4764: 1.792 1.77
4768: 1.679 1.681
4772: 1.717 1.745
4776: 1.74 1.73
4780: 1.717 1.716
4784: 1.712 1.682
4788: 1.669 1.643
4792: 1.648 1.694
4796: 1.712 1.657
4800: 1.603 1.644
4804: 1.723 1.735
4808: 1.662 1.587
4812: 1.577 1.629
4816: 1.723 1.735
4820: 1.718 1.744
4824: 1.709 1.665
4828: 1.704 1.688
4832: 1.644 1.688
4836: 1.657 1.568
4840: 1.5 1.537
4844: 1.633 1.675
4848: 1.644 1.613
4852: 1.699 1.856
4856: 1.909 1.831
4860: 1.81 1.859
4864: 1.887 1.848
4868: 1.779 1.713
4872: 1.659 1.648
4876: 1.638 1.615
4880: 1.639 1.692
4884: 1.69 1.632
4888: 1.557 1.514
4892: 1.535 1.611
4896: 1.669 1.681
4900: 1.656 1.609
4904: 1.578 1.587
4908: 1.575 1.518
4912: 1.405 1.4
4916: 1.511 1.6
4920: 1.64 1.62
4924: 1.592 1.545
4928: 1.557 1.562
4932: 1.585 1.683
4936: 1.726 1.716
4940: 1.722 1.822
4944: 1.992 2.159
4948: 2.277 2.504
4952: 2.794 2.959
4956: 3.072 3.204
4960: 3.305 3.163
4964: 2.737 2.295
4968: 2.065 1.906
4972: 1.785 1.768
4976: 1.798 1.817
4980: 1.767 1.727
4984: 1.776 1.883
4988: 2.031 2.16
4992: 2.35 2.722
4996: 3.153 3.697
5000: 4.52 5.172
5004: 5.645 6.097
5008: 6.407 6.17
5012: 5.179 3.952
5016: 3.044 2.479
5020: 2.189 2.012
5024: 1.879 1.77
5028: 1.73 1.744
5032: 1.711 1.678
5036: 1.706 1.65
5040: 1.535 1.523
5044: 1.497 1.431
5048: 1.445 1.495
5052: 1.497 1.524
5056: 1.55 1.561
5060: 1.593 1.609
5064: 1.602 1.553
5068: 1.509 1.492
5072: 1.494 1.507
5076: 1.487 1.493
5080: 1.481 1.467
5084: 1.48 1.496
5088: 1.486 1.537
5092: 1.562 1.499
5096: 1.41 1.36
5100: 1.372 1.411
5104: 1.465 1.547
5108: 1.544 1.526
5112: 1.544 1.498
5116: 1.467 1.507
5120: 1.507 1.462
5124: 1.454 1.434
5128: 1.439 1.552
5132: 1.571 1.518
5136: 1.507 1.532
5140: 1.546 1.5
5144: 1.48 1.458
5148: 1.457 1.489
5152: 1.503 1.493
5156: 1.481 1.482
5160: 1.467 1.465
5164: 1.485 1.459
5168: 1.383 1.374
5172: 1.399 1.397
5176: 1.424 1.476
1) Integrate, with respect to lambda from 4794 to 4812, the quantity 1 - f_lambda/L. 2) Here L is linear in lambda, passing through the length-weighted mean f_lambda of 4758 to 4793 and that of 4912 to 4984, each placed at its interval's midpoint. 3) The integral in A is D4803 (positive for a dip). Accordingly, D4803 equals 1.0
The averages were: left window 1.71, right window 2.03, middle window 1.66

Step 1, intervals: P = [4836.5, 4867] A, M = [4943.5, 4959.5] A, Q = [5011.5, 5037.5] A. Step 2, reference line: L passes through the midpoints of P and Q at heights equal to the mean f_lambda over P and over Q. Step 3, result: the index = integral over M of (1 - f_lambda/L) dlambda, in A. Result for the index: -4.6 A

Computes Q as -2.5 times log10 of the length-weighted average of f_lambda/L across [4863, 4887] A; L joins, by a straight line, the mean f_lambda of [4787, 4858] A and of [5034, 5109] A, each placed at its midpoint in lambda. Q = -0.04 mag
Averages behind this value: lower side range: 1.67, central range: 1.7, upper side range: 1.51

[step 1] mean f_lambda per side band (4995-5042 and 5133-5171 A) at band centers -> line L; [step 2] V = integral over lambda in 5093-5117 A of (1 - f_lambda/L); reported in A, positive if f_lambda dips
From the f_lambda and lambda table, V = 7.1 A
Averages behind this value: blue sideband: 3.23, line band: 1.47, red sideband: 1.48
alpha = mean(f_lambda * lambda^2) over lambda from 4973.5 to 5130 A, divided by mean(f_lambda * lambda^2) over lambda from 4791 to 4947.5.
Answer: 1.34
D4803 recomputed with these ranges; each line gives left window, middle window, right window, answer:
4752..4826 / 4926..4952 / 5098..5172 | -4.6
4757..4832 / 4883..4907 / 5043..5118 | 0.2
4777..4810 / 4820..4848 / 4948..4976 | 3.5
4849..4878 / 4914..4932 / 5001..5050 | 5.0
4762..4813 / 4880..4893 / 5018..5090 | 0.4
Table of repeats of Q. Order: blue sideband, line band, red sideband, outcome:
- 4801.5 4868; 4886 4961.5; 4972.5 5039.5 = 0.24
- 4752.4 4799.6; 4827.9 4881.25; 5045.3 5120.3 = -0.03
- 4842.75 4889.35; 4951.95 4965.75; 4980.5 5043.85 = -0.21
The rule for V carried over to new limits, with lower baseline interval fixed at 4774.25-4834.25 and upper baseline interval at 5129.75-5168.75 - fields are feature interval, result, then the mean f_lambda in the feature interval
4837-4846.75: 0.5 A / 1.58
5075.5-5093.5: 0.3 A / 1.5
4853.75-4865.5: -1.5 A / 1.86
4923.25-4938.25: 0.0 A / 1.62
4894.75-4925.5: 0.9 A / 1.58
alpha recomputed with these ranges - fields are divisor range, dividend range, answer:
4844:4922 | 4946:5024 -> 1.90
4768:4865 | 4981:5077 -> 1.57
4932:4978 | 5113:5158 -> 0.71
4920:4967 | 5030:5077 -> 0.74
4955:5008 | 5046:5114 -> 0.54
